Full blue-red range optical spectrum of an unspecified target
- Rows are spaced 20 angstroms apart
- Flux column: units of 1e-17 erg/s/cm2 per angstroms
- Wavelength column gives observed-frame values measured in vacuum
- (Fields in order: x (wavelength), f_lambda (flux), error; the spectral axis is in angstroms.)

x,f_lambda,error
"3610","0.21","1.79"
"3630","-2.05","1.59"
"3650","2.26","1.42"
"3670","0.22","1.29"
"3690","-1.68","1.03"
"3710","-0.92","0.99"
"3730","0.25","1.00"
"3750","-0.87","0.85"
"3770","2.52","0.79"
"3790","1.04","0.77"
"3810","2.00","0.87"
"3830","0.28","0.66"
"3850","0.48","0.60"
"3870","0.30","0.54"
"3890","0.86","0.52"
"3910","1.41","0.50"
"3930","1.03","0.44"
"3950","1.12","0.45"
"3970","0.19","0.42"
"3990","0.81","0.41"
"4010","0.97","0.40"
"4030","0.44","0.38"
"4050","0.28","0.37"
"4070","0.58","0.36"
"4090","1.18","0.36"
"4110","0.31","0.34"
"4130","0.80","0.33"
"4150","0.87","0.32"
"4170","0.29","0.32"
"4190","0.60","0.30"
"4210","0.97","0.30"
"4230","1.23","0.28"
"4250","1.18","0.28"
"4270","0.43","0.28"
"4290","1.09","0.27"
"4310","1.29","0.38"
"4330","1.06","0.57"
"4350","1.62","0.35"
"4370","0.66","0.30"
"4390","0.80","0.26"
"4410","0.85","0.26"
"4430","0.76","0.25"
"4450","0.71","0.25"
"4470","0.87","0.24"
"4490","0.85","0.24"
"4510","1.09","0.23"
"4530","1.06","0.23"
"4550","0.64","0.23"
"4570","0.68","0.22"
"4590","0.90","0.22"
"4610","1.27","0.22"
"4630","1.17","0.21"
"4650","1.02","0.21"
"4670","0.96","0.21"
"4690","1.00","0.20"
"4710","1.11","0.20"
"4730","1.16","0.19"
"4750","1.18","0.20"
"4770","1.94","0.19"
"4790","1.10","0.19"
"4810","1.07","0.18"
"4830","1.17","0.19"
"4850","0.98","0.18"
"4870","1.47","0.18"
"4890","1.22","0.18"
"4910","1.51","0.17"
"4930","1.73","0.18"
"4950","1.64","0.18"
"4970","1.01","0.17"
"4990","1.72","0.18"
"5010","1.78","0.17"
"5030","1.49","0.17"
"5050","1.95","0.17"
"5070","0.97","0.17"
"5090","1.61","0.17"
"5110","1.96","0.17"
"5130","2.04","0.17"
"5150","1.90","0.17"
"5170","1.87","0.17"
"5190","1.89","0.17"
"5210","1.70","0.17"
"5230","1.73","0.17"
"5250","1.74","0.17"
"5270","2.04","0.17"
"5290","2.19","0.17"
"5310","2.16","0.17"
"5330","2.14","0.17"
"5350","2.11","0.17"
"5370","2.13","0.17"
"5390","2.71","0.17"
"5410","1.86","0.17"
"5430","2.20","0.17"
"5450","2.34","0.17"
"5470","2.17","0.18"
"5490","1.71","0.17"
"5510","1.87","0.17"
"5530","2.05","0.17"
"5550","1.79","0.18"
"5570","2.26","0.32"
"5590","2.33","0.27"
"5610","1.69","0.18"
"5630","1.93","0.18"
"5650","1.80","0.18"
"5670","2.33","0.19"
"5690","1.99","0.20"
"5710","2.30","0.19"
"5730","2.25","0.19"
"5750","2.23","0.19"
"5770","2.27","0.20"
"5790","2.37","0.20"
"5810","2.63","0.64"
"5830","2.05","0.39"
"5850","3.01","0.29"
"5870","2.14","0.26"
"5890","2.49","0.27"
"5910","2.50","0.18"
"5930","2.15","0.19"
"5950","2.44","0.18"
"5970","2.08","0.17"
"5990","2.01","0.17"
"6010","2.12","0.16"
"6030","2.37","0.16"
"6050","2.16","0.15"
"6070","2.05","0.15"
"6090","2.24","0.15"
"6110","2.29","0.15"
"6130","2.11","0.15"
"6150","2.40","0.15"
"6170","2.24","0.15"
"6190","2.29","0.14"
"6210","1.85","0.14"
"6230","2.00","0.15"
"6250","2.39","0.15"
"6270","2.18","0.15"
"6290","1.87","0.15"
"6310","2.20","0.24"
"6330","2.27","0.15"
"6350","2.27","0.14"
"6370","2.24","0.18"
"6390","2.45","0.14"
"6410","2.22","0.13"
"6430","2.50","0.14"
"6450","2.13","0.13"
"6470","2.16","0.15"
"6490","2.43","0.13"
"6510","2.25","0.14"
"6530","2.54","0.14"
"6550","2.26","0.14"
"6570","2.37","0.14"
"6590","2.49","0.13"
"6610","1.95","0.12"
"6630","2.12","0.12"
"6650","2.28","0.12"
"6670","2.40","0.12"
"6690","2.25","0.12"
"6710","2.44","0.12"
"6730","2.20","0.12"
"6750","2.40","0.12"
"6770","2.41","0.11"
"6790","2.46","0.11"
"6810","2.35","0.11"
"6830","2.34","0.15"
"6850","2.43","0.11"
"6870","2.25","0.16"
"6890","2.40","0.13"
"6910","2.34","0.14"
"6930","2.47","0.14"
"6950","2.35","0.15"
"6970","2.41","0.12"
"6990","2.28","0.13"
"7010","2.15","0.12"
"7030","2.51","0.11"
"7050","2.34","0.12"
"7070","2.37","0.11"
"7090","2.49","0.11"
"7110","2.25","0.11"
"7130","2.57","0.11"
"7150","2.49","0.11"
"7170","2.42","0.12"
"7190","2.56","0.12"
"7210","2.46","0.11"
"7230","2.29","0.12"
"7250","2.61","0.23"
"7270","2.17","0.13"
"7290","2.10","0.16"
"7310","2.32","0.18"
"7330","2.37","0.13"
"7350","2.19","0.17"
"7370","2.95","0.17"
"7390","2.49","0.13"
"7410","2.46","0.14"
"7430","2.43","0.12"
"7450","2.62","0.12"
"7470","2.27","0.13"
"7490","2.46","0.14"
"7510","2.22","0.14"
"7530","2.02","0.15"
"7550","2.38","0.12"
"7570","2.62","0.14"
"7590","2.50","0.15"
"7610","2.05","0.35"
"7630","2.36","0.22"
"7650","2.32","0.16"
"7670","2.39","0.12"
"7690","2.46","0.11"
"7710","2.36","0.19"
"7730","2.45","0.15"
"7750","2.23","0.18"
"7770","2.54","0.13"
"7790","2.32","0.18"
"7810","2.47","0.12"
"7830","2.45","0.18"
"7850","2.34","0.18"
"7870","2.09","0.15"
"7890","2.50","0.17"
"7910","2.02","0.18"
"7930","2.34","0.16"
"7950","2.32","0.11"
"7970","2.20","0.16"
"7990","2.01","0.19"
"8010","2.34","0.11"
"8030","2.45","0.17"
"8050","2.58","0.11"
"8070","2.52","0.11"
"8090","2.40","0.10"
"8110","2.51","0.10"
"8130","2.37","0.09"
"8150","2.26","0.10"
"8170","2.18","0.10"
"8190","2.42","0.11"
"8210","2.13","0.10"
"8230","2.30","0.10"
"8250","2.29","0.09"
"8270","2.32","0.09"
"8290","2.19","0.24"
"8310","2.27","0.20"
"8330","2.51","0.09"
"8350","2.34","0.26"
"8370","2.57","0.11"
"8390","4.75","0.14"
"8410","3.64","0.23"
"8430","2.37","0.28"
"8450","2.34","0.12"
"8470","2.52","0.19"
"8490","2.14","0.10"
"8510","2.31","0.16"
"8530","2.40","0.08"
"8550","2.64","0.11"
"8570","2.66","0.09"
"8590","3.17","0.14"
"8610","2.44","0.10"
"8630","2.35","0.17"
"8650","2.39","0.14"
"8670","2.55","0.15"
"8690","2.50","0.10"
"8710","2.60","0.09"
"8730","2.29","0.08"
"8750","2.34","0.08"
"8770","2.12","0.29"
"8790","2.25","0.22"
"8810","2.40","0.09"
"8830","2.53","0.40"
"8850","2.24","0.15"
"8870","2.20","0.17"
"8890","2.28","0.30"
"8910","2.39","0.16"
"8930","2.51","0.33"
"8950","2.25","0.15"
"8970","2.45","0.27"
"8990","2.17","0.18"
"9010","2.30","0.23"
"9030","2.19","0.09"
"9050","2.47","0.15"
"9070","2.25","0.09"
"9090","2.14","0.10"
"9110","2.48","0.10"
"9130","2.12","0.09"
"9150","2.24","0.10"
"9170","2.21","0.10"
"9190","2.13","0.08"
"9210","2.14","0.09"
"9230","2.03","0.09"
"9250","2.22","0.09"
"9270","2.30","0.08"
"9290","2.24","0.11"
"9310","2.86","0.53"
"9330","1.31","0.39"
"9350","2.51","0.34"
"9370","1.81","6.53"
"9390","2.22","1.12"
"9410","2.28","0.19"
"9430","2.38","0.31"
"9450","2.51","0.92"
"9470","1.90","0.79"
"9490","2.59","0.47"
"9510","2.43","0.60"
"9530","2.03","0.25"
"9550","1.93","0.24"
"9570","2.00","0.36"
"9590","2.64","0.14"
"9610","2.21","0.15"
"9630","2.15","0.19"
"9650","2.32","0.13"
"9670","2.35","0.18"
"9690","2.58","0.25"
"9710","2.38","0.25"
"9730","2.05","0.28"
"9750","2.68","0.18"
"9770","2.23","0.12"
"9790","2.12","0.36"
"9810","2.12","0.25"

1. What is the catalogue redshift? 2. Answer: 0.277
